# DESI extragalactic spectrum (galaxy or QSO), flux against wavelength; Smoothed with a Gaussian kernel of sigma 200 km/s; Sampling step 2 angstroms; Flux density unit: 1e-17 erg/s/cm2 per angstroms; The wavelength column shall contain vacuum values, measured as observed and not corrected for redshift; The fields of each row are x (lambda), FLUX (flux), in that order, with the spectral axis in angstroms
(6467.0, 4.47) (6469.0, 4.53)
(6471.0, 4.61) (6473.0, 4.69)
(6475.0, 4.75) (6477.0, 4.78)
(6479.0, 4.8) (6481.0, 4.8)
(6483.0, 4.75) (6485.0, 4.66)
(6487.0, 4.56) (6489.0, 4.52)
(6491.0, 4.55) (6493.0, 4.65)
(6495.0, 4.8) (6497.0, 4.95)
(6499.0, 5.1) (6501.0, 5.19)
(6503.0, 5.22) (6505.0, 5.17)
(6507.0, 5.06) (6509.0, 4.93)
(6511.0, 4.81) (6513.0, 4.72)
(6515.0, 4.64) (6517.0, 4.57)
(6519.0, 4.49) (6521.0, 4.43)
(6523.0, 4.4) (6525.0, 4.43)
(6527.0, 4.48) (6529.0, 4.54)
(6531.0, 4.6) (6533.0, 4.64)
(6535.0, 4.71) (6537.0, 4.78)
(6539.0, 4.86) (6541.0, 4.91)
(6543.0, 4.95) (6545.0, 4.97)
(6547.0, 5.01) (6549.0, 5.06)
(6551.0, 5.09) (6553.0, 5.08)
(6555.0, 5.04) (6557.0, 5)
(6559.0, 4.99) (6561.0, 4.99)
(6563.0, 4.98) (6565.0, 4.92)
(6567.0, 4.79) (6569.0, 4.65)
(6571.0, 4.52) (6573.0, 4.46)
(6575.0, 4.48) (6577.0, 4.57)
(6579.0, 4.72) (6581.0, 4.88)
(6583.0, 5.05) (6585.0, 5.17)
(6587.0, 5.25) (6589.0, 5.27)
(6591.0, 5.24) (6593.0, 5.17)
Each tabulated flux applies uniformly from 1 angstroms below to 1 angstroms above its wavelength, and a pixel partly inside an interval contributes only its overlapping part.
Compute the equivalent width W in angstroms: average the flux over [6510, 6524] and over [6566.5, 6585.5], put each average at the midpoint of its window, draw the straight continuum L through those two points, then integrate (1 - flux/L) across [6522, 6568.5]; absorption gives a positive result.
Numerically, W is -1.9 angstroms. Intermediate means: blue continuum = 4.58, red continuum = 4.72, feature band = 4.83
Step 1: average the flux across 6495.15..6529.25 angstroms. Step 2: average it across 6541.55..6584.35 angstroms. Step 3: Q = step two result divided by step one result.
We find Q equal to 1.02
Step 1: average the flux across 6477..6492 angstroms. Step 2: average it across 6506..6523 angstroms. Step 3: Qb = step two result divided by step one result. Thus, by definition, 1.00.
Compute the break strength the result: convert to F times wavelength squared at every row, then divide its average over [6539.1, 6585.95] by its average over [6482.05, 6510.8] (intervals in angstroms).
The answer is 1.02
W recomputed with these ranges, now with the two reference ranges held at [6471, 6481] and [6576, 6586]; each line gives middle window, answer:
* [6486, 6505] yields -0.3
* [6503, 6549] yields 0.6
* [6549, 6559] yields -0.4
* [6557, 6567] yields -0.2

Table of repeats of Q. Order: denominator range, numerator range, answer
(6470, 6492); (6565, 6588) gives 1.02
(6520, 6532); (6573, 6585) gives 1.06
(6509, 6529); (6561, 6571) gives 1.05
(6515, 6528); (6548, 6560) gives 1.13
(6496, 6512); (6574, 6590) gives 0.97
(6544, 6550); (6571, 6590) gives 0.97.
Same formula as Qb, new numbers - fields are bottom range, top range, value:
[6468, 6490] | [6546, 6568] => 1.07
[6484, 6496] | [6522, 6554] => 1.03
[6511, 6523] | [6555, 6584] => 1.05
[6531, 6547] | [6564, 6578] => 0.96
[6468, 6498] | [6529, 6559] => 1.04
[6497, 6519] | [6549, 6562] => 1.02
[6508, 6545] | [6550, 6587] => 1.04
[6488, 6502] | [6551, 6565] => 1.04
